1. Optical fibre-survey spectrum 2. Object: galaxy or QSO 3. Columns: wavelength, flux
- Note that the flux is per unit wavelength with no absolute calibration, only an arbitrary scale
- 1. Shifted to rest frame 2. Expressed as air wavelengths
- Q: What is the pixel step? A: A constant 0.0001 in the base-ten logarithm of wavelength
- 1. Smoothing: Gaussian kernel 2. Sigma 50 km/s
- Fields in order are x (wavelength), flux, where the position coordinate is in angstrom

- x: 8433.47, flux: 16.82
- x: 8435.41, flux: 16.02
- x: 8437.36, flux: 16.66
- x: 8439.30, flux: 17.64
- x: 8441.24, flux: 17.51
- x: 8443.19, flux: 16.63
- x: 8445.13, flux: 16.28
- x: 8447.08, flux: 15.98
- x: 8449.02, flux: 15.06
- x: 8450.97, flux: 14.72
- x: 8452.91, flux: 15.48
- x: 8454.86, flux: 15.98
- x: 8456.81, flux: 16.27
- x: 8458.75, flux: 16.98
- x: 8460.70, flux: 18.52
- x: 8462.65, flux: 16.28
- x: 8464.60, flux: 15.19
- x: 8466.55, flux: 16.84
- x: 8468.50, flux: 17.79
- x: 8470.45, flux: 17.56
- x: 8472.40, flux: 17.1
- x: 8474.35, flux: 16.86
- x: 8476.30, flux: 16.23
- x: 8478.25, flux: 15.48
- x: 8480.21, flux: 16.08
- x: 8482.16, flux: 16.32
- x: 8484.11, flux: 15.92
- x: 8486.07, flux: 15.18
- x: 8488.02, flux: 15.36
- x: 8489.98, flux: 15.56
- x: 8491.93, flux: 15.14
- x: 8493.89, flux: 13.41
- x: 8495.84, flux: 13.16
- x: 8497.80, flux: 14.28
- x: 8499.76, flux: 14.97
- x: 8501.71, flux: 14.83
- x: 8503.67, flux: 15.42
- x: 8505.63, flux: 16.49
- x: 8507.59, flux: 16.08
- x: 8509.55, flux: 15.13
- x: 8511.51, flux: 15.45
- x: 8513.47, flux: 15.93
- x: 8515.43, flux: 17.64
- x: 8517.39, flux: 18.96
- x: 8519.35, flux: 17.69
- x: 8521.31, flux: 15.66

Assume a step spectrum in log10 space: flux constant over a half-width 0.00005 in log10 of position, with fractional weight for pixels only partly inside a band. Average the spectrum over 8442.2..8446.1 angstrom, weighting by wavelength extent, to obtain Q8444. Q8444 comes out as 16.5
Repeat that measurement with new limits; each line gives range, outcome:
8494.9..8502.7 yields 14.3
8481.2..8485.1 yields 16.1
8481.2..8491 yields 15.7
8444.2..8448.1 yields 16.1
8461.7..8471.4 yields 16.7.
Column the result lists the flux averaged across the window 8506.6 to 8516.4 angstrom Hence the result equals 16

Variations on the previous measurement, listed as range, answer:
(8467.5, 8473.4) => 17.5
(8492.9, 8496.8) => 13.3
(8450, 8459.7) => 15.9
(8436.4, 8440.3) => 17.2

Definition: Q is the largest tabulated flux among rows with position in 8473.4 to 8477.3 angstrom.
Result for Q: 16.86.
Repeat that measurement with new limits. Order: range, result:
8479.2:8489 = 16.32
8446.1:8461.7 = 18.52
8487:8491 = 15.56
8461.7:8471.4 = 17.79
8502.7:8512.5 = 16.49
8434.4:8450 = 17.64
